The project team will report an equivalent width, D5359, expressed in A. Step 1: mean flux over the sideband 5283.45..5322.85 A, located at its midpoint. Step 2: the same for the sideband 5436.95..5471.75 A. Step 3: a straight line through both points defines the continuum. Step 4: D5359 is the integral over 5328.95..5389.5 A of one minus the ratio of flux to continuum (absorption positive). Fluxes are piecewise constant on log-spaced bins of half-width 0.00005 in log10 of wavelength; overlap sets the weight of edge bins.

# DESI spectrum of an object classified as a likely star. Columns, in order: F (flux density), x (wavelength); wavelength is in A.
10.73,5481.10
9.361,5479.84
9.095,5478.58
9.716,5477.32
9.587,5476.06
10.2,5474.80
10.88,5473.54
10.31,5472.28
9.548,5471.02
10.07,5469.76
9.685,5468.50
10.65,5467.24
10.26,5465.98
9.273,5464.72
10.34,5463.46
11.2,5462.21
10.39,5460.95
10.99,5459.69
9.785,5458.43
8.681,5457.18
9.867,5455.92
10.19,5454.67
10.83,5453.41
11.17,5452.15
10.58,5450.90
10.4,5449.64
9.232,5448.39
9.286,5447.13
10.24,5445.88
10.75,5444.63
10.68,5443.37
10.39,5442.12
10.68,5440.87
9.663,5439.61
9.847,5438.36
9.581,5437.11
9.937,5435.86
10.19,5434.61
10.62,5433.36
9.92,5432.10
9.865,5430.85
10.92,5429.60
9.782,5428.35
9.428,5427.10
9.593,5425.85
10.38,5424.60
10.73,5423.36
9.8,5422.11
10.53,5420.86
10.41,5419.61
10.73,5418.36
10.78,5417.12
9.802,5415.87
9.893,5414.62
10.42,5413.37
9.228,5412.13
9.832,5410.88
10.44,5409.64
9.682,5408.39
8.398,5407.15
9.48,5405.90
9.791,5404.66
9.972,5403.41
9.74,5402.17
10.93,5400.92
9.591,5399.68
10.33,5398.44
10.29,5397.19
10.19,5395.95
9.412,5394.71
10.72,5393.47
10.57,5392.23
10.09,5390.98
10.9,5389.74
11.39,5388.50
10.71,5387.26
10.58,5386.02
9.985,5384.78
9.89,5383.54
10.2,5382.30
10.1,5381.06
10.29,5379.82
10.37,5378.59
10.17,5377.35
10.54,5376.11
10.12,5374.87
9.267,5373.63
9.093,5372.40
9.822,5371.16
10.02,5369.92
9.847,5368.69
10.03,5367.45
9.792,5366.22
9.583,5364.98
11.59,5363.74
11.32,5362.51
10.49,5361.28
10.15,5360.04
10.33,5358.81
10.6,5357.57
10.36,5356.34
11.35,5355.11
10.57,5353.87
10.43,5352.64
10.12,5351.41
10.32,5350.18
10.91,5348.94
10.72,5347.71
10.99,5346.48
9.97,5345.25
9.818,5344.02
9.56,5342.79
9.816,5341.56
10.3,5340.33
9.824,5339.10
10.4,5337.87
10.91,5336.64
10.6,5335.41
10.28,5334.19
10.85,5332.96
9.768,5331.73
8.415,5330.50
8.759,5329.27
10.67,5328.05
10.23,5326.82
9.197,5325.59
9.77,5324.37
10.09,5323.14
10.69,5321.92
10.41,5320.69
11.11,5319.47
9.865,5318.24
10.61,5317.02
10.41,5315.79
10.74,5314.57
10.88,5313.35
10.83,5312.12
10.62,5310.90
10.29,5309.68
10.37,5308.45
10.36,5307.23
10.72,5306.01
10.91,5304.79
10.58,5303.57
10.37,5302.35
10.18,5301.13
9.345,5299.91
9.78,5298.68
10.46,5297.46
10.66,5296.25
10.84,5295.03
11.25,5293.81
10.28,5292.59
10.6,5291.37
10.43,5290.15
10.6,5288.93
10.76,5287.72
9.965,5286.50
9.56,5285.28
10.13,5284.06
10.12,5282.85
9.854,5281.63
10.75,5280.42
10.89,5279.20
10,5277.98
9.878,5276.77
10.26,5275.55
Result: 0.6 A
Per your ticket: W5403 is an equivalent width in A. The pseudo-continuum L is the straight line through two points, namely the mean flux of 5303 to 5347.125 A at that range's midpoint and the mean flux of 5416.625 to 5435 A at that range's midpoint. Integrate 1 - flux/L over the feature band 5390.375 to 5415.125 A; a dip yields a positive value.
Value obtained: 0.7 A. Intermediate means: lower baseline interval 10.3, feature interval 9.95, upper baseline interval 10.2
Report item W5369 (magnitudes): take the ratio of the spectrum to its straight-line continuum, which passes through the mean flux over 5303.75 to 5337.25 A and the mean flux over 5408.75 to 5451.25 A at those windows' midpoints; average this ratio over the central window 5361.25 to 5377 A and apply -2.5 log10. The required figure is 0.01 mag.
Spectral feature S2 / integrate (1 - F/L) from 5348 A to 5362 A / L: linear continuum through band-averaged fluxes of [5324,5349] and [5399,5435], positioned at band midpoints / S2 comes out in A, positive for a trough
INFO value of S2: -0.6 A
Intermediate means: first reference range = 10.1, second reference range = 10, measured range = 10.5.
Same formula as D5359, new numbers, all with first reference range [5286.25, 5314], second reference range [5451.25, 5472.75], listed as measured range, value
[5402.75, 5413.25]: 0.7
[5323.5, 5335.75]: 0.7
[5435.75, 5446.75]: 0.0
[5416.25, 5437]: 0.1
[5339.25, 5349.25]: 0.2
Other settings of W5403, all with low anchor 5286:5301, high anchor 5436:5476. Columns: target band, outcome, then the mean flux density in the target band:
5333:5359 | -0.2 A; 10.4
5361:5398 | 0.1 A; 10.2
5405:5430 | 0.5 A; 10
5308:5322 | -0.3 A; 10.6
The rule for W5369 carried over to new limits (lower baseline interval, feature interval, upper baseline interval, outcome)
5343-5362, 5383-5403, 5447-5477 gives 0.002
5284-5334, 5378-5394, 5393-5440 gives -0.036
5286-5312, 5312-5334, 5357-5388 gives 0.022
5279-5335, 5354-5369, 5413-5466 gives -0.022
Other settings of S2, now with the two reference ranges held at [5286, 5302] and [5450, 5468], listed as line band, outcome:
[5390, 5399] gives 0.1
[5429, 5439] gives 0.2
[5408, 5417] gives 0.3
